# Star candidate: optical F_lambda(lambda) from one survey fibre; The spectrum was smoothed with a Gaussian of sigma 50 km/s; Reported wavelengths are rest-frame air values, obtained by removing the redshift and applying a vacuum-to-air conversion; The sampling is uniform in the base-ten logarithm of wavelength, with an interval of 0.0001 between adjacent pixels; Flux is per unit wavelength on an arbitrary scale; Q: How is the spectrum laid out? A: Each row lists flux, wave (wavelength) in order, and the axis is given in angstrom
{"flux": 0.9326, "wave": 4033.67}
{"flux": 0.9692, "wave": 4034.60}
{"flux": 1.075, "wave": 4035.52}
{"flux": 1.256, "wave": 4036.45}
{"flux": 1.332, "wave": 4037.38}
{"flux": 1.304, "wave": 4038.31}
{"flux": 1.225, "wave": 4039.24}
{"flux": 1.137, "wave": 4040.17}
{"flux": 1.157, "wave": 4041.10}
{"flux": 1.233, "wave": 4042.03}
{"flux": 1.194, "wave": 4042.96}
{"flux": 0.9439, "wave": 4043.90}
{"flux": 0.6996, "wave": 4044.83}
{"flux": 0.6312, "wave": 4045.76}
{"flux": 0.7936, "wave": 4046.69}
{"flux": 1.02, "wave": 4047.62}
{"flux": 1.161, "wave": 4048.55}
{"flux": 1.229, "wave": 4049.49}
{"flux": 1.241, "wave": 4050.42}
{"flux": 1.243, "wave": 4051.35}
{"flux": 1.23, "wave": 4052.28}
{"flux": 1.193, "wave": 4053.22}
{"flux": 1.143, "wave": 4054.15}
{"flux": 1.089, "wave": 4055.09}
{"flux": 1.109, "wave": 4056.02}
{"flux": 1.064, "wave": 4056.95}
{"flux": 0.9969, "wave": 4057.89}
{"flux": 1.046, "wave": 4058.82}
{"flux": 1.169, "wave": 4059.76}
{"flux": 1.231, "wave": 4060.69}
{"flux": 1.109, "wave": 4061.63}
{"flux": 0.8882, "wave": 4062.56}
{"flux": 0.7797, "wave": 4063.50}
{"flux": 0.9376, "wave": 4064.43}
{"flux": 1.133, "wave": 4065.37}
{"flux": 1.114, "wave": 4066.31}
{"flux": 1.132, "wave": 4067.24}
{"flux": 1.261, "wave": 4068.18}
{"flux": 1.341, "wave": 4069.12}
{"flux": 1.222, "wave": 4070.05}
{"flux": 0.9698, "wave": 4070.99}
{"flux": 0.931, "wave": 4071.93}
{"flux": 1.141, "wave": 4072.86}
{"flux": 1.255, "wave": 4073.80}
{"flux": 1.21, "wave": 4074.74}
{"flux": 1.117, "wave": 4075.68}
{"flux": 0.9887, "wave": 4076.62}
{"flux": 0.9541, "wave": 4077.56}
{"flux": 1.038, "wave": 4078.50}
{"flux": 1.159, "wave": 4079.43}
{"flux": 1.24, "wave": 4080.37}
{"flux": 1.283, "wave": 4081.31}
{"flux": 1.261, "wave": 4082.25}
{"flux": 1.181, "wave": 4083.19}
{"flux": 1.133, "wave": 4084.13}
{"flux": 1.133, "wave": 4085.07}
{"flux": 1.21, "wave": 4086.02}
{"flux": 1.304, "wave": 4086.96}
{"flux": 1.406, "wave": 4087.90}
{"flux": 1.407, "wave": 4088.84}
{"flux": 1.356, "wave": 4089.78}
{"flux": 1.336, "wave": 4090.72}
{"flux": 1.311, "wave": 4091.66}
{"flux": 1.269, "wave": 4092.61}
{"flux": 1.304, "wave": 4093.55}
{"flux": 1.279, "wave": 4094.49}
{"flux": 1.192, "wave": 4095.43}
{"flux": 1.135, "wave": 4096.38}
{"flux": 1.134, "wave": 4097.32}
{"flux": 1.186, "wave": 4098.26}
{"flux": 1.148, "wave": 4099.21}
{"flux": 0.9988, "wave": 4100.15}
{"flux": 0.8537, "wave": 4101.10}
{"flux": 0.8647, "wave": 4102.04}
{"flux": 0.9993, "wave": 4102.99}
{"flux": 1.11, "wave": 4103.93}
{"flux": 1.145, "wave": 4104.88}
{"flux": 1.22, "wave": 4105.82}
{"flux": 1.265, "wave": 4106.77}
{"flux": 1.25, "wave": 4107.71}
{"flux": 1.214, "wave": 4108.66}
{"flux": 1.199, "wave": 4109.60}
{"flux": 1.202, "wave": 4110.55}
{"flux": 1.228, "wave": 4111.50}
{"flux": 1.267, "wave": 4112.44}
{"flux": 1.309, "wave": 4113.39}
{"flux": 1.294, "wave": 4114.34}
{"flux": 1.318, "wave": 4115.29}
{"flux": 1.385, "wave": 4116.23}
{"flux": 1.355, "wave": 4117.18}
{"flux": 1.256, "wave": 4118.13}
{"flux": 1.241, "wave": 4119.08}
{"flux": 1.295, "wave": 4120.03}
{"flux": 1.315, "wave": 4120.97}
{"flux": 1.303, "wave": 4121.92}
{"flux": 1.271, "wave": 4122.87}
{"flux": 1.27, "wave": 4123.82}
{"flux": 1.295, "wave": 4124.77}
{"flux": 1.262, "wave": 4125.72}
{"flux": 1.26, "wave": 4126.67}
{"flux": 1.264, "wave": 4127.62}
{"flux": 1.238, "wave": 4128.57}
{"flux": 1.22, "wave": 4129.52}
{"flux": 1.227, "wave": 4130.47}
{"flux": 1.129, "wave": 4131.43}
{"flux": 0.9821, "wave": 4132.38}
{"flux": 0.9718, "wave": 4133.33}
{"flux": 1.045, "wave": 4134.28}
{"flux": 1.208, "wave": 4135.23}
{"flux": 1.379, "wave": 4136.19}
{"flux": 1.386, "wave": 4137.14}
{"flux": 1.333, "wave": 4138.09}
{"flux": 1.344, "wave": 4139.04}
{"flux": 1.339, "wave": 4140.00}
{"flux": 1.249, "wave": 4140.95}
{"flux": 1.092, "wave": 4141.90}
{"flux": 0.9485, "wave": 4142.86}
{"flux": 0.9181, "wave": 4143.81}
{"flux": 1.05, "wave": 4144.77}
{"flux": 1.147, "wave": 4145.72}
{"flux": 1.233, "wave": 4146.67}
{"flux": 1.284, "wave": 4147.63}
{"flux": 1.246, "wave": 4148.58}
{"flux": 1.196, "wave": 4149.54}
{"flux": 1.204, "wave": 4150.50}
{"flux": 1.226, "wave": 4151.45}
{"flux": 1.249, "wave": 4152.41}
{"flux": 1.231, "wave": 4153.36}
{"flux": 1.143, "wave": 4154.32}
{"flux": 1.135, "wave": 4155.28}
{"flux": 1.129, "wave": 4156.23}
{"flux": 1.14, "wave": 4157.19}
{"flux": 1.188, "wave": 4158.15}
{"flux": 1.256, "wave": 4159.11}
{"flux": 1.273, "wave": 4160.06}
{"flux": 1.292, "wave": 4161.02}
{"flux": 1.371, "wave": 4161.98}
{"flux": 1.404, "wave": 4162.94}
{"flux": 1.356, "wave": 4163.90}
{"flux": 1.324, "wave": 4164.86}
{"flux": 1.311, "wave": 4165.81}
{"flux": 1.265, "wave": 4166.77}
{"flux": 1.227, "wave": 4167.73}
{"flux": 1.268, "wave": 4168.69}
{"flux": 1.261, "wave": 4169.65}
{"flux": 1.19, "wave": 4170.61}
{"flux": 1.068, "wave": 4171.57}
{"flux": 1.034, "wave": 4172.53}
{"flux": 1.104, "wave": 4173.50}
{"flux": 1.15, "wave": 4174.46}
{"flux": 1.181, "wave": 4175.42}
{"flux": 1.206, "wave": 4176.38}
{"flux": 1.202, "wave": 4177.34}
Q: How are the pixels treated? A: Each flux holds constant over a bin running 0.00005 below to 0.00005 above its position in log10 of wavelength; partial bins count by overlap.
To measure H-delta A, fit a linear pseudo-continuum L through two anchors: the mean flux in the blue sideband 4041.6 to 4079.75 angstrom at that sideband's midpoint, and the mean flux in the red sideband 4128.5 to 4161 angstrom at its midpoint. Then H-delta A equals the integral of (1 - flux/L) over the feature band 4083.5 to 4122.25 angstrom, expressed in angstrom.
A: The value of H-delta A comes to -3.0 angstrom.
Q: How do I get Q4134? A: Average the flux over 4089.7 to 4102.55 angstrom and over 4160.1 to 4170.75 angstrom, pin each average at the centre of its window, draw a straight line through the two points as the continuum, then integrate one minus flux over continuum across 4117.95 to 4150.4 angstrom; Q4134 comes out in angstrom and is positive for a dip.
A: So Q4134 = 0.7 angstrom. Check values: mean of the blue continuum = 1.16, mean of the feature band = 1.21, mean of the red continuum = 1.3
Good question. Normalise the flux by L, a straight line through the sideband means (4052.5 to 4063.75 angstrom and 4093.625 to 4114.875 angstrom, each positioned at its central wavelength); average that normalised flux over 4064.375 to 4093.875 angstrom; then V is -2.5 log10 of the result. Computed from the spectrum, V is -0.07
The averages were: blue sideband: 1.08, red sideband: 1.16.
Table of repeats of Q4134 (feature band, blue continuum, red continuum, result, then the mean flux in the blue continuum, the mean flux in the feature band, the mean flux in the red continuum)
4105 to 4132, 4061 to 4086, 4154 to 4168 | -1.7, 1.11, 1.26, 1.26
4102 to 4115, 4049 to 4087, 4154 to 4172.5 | -0.2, 1.13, 1.2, 1.24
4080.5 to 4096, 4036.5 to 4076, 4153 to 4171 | -1.6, 1.11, 1.27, 1.25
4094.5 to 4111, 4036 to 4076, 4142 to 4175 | 0.3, 1.11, 1.13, 1.2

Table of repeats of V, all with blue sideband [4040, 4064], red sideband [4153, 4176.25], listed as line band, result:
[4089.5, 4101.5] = -0.06 mag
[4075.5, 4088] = -0.06 mag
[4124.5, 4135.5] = 0.00 mag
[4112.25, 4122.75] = -0.13 mag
